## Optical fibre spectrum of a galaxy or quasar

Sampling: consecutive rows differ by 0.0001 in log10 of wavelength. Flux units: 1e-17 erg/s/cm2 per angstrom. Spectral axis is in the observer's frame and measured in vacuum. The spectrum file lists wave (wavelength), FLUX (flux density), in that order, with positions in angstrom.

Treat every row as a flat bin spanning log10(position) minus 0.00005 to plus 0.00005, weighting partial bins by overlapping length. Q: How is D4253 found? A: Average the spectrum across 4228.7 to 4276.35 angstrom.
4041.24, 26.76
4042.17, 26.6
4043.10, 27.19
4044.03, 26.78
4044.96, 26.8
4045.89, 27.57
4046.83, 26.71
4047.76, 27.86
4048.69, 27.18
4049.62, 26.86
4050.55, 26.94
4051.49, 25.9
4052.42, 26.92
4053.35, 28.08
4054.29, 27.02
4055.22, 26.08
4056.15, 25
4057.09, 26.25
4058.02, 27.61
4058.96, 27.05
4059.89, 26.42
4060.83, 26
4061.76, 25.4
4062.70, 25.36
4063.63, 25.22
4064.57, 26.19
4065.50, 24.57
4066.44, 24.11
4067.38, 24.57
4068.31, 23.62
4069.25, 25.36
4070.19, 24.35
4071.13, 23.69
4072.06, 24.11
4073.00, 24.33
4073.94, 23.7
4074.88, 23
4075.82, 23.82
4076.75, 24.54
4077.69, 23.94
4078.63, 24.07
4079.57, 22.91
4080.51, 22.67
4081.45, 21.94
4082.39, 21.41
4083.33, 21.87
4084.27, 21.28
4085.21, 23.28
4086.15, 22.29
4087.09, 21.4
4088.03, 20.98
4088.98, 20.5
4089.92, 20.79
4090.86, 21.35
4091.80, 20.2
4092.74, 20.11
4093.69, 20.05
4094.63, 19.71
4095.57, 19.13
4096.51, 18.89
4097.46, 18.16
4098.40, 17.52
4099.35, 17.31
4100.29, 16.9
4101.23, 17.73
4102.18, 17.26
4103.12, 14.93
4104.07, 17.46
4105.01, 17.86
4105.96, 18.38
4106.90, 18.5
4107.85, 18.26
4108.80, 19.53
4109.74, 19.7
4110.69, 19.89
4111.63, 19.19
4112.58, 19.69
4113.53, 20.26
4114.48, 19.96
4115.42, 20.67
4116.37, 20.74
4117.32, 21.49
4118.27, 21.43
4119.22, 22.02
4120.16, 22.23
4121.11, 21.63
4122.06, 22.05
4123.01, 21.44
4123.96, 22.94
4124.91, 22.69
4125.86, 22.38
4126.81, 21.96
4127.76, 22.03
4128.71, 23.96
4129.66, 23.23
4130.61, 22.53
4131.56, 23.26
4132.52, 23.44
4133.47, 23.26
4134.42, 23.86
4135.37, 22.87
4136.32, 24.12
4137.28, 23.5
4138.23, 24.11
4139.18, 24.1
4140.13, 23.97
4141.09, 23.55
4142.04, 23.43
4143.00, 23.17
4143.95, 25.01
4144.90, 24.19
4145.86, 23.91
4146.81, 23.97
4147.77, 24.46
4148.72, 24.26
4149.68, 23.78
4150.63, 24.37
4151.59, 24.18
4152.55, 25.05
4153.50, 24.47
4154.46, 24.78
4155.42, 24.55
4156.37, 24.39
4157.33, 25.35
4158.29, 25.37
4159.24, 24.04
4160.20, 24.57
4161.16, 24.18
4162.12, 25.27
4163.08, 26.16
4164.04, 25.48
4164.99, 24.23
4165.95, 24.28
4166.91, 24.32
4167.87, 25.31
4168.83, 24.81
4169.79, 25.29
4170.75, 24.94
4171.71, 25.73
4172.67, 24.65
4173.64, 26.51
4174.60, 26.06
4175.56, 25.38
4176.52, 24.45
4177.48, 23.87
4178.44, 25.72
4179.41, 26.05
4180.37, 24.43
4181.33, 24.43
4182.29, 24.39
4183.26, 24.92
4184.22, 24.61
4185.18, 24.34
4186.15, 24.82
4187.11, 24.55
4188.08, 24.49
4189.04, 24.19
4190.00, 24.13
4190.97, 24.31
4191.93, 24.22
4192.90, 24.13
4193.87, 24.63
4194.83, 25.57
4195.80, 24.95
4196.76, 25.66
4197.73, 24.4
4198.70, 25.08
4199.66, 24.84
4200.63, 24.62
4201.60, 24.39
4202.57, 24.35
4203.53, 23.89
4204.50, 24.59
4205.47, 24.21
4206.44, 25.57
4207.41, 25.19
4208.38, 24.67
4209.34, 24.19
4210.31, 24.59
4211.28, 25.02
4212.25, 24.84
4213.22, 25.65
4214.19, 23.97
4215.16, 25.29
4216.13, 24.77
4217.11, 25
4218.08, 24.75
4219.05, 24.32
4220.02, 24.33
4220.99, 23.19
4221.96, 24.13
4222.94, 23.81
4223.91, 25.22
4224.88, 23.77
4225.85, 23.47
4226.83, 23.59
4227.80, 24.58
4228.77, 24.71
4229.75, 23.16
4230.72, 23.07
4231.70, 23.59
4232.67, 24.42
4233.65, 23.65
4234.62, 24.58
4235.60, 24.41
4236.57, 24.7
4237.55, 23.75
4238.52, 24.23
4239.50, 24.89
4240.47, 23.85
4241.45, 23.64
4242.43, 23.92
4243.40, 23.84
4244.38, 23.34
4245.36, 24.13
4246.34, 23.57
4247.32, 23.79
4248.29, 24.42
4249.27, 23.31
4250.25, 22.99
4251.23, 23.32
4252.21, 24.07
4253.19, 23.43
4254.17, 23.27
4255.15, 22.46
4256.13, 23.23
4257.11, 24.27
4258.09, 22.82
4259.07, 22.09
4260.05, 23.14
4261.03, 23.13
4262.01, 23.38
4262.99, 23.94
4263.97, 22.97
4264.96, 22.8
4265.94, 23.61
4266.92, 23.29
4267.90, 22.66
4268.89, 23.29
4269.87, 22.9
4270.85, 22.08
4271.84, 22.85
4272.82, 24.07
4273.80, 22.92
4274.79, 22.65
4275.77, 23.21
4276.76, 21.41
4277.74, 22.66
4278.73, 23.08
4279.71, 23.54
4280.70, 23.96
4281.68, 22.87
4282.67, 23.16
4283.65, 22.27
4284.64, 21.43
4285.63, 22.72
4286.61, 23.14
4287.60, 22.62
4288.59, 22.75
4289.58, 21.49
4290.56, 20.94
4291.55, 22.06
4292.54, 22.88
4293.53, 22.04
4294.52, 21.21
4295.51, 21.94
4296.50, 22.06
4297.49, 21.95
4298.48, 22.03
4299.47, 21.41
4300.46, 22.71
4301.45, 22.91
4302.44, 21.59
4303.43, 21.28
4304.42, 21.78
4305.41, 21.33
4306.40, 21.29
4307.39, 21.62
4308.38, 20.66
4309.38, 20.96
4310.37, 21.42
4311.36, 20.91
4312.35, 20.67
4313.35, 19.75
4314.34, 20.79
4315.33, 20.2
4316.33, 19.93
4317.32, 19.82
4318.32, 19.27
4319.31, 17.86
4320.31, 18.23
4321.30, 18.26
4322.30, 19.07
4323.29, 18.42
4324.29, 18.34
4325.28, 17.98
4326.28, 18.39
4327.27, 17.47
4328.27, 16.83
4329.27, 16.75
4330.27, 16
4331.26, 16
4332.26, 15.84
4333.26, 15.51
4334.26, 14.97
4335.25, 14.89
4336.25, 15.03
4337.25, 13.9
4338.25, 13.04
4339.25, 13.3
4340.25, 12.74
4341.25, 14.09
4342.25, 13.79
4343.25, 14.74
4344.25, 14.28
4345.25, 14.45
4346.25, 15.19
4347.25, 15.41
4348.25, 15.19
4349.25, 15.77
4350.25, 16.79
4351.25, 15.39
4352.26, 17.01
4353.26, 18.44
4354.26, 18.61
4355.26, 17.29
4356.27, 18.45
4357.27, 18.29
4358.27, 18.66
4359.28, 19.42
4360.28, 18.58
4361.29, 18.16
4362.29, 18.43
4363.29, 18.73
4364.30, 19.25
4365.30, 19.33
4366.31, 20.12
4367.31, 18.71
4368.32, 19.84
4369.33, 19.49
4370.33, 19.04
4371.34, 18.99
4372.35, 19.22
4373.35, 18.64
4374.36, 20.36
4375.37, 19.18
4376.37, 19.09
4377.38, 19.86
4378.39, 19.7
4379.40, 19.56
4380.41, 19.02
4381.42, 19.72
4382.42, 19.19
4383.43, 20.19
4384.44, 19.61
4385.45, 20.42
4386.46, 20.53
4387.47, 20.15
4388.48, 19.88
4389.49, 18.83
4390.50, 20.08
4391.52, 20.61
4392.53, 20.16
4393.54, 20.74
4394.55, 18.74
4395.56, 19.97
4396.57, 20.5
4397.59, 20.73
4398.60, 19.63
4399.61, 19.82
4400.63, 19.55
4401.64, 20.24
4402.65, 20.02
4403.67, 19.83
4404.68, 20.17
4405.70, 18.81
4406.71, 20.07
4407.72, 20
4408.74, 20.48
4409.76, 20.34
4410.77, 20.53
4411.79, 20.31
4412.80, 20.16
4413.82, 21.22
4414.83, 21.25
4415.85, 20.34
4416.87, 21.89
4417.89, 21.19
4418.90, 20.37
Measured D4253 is 23.5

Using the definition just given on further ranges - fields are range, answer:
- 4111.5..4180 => 23.7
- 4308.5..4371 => 17.5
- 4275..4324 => 21.4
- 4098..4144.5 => 21.2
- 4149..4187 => 24.9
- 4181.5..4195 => 24.5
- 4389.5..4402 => 20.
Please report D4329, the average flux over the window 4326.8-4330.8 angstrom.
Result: 16.7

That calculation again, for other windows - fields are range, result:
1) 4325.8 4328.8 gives 17.5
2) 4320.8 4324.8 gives 18.6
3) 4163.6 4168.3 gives 24.7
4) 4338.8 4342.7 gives 13.5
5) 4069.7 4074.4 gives 24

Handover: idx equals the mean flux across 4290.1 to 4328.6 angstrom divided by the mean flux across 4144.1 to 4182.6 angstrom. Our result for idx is 0.8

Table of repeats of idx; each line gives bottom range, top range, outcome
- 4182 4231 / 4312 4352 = 0.68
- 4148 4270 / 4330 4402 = 0.74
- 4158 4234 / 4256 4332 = 0.87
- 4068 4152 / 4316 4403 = 0.83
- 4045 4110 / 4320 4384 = 0.77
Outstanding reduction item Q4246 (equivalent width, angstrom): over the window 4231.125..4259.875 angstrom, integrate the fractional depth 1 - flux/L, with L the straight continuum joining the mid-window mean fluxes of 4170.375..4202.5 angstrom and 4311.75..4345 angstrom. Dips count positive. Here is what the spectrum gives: -3.0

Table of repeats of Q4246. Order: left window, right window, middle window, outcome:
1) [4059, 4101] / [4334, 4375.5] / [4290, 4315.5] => -4.85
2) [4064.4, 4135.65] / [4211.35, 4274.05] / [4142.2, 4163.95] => -2.18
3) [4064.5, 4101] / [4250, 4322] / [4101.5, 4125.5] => 2.14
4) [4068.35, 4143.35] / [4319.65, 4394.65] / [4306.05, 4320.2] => -1.42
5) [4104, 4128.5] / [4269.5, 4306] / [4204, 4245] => -4.83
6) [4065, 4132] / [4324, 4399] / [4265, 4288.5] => -4.84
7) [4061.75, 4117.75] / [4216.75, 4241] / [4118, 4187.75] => -4.83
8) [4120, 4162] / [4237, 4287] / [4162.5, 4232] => -3.47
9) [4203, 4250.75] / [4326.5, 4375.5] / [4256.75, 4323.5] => -4.52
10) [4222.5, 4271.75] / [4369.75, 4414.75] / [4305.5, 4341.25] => 6.28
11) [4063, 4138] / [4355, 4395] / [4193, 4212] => -3.66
